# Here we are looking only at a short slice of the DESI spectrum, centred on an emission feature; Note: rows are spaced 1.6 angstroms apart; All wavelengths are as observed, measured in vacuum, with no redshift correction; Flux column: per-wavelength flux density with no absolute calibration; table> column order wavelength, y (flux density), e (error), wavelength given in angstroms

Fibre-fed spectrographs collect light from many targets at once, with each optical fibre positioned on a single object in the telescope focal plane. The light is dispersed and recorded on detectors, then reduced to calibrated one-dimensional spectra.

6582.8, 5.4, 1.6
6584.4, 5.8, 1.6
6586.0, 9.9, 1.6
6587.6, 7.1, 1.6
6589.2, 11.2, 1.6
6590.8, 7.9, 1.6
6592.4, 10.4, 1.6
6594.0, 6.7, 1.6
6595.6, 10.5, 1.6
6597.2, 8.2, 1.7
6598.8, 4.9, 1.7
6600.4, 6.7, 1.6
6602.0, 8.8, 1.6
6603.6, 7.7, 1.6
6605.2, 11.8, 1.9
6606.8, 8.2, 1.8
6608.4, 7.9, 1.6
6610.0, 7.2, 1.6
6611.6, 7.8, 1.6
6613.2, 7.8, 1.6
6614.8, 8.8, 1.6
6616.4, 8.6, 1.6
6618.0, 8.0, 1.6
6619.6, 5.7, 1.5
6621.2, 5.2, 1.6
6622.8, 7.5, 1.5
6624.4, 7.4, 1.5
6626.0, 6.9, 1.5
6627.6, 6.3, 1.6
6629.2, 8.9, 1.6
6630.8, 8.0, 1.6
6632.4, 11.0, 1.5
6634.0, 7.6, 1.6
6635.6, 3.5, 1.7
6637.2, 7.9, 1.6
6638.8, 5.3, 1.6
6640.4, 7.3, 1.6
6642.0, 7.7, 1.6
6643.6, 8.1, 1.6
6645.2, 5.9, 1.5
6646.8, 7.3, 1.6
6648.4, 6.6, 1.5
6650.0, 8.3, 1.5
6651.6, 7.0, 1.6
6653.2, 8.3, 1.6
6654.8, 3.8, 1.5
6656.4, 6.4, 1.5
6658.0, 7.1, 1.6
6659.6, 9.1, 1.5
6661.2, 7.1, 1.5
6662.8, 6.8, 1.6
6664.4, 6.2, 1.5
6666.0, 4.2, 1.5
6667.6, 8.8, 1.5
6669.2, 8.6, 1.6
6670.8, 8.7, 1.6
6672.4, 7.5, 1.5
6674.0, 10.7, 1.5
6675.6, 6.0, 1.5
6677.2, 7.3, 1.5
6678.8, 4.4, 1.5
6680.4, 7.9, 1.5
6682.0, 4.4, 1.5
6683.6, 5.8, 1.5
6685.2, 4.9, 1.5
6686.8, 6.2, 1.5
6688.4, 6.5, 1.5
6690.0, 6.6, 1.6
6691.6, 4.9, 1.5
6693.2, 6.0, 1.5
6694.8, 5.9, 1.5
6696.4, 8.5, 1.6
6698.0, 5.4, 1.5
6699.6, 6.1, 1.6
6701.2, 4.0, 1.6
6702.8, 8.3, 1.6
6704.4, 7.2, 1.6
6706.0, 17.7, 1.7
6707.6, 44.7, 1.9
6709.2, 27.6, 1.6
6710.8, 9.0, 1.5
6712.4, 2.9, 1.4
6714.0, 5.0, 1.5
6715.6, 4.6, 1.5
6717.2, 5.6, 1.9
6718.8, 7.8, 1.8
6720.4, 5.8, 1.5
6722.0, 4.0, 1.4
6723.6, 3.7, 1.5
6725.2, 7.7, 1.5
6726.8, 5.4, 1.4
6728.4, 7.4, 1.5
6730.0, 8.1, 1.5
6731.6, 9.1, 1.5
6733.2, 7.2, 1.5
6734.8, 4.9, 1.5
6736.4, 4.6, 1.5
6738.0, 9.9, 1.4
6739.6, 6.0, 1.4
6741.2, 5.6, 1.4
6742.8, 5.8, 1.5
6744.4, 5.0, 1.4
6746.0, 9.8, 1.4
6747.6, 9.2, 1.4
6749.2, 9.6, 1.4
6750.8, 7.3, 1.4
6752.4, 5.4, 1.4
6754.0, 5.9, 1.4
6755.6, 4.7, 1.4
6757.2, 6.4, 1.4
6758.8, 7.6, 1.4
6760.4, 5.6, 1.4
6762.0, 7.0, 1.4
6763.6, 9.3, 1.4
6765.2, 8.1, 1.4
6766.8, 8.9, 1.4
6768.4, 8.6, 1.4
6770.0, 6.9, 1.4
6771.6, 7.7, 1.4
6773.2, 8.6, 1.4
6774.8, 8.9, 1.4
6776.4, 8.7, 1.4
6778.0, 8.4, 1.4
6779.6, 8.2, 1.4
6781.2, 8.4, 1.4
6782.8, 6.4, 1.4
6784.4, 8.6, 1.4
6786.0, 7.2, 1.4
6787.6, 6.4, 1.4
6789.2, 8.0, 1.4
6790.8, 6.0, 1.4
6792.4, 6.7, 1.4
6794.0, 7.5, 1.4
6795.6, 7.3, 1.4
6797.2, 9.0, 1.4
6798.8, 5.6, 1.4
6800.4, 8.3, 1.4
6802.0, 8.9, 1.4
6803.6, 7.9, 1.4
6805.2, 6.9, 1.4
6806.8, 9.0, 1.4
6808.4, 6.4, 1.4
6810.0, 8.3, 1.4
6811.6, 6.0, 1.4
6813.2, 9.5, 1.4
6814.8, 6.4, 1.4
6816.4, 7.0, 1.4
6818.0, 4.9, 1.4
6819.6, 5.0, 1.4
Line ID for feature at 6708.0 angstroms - H-beta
